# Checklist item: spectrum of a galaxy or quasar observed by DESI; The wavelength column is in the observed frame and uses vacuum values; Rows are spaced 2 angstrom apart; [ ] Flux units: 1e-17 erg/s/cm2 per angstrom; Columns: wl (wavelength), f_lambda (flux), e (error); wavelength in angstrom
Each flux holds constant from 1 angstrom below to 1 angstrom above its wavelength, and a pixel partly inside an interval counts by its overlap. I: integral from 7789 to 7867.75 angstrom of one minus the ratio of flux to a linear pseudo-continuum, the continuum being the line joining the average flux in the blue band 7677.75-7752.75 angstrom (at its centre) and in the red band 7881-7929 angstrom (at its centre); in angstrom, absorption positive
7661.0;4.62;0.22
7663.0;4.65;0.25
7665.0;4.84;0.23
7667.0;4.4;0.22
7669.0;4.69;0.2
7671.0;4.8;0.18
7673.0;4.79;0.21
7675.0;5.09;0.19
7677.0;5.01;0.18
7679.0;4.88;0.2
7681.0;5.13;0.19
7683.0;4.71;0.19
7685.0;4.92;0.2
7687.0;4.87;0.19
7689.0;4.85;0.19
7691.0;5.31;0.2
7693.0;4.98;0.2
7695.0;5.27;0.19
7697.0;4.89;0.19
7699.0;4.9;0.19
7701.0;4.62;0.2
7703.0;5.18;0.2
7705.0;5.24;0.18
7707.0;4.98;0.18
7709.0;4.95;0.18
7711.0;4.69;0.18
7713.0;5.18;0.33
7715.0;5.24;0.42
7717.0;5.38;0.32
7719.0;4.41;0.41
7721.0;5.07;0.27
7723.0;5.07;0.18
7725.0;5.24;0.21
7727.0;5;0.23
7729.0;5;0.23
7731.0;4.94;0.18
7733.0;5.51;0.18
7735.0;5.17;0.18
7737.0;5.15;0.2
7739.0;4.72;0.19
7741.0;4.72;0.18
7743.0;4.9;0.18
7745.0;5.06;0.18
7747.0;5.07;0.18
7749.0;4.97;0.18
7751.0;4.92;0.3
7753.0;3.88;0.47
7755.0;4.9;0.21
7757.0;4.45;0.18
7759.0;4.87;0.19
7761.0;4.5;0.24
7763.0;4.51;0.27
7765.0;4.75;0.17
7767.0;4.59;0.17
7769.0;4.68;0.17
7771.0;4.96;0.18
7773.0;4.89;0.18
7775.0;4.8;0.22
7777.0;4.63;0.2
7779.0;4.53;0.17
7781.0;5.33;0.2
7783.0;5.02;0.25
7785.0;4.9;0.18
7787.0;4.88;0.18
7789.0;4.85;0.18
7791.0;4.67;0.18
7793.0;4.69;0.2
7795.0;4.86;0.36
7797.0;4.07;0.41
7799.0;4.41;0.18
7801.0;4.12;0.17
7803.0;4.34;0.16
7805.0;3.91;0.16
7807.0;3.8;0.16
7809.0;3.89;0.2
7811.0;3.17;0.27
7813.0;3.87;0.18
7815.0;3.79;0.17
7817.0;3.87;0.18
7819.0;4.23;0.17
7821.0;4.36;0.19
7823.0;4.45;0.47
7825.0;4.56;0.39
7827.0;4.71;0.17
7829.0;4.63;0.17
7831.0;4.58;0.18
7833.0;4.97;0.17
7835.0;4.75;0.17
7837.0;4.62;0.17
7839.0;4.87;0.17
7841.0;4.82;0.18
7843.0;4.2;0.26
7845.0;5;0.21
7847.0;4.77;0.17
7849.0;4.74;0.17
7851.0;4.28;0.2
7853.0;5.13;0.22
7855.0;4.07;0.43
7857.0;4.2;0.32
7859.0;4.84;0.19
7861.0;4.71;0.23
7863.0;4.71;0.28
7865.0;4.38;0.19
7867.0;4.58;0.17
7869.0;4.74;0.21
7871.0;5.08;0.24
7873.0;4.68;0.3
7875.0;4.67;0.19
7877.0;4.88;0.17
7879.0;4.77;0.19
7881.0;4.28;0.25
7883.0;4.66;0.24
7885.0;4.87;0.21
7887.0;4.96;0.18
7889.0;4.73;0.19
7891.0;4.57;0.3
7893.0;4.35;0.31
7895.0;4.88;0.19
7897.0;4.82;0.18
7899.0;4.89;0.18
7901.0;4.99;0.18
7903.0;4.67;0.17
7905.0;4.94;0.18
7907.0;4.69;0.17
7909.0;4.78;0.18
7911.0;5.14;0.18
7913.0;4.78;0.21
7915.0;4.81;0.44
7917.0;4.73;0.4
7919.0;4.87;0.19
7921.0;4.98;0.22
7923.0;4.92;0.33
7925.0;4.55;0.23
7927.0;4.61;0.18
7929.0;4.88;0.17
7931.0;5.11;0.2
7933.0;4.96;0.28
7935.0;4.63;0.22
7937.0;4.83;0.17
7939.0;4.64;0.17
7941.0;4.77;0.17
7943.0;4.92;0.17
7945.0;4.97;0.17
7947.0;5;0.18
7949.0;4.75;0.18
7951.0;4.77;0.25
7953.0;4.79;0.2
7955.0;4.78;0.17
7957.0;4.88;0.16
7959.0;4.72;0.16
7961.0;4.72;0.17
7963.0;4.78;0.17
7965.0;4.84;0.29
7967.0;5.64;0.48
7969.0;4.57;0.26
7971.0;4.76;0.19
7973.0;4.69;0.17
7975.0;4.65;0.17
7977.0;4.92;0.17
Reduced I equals 7.0 angstrom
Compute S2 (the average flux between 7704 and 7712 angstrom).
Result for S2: 4.96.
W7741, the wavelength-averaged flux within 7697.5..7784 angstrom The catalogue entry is 4.9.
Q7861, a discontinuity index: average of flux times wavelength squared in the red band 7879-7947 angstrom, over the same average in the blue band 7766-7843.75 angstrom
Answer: 1.10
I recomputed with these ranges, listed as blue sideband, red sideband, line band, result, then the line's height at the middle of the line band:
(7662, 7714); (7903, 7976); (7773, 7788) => 0.04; 4.88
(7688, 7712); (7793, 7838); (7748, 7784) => -1.18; 4.58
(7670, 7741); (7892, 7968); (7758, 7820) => 5.98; 4.94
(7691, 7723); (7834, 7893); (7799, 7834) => 4.20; 4.77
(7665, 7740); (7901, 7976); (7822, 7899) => 3.20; 4.88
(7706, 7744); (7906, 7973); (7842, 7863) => 1.32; 4.91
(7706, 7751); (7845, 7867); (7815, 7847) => 0.86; 4.68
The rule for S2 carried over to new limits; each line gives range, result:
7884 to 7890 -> 4.85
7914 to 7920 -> 4.8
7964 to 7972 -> 4.95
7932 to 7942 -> 4.77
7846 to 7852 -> 4.6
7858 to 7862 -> 4.78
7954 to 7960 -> 4.79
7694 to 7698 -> 5.08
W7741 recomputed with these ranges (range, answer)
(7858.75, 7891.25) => 4.71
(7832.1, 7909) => 4.7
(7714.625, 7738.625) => 5.08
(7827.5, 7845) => 4.7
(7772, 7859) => 4.5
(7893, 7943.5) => 4.82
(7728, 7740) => 5.08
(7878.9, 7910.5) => 4.75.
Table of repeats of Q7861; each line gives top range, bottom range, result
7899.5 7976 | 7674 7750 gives 1.02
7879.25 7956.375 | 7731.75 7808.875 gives 1.06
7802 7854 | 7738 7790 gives 0.94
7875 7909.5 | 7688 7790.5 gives 1.01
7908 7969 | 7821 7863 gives 1.07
